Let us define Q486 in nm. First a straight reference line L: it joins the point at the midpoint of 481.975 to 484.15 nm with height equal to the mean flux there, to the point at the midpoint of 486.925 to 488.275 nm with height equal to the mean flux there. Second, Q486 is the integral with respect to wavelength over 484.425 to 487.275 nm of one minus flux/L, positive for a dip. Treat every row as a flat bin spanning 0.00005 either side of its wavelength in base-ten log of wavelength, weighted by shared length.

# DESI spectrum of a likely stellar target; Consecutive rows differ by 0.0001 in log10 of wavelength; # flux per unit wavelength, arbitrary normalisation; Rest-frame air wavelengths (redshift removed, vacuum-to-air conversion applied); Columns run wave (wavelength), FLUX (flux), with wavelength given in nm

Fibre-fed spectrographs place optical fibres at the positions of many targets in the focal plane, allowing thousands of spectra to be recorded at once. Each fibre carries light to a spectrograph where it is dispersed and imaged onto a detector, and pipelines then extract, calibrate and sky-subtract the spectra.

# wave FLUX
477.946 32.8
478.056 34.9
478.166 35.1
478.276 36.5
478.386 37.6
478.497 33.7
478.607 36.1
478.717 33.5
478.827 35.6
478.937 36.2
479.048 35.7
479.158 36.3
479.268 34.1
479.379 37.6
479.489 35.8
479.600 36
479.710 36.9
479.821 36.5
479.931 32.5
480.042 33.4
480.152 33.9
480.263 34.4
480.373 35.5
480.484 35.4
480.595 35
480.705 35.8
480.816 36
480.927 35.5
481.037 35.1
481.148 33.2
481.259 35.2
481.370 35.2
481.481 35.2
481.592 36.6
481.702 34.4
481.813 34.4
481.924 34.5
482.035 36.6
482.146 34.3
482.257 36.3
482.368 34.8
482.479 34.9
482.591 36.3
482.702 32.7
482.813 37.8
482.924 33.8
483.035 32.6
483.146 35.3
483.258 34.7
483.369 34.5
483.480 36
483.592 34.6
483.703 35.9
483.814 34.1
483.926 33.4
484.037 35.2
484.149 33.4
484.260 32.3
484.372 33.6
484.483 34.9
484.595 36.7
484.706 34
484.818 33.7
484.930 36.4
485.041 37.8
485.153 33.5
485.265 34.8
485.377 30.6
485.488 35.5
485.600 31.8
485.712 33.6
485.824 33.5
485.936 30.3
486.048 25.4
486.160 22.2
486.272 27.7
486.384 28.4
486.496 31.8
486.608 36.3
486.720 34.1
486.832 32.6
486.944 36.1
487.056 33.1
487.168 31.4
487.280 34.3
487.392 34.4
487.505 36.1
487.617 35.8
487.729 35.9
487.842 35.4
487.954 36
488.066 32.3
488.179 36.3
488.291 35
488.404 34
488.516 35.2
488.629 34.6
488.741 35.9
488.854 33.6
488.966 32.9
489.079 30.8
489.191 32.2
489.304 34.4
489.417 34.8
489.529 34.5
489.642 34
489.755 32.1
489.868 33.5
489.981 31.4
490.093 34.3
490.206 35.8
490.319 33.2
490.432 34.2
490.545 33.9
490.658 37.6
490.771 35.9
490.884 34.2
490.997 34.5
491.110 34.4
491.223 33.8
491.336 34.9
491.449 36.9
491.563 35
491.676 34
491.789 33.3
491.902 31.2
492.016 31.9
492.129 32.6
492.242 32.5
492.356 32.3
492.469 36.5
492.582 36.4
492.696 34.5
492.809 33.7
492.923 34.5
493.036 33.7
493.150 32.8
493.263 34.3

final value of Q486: 0.17 nm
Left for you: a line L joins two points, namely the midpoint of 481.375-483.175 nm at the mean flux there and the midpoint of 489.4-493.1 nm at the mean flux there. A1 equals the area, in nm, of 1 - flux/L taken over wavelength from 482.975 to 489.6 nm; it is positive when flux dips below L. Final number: 0.18 nm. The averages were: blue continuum 35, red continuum 34.1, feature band 33.7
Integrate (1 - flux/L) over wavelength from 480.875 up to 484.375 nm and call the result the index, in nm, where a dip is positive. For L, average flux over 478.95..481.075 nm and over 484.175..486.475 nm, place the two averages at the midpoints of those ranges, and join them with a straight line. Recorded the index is -0.09 nm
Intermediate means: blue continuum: 35.4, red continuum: 32.3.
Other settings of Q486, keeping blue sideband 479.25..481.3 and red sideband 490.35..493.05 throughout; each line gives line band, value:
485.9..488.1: 0.13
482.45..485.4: 0.02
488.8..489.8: 0.03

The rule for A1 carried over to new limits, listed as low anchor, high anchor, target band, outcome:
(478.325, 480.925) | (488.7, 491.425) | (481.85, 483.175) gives 0.00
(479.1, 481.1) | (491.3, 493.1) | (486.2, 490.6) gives 0.08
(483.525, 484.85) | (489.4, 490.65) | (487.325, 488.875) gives -0.05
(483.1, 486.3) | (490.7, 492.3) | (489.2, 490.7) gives -0.01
